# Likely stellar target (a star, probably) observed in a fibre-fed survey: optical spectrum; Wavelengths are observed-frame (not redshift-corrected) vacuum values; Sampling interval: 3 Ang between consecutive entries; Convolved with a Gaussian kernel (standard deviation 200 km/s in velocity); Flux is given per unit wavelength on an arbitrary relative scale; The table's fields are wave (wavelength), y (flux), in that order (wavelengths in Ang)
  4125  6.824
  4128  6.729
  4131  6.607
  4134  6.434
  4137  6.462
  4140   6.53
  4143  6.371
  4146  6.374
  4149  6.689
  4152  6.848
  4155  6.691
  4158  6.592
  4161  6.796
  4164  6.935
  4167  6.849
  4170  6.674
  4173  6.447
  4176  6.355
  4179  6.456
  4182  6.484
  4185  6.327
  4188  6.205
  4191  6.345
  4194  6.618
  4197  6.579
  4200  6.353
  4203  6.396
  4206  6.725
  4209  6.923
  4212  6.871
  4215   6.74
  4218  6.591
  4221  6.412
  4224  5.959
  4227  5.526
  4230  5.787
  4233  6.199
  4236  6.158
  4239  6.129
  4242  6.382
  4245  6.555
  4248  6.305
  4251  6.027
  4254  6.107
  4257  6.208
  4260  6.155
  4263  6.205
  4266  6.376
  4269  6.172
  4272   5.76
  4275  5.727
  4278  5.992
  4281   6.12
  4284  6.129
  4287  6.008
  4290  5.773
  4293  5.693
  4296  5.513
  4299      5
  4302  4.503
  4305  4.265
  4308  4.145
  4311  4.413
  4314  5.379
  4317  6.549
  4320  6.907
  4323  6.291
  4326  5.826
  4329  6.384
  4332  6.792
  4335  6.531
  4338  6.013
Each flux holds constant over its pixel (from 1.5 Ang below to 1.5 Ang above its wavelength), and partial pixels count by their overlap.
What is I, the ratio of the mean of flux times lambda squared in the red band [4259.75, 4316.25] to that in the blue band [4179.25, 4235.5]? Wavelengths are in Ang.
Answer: 0.9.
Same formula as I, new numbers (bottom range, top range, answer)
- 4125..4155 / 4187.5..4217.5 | 1.03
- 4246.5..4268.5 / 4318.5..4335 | 1.07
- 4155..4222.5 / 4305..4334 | 0.94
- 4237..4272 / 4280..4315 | 0.86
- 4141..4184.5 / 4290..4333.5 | 0.90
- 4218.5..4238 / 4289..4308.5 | 0.86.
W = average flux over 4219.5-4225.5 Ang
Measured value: 6.19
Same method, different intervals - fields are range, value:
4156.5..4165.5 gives 6.77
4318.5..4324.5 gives 6.6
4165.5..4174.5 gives 6.66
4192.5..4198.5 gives 6.6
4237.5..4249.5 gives 6.34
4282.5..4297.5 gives 5.82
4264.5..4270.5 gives 6.27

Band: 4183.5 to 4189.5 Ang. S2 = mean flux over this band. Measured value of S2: 6.27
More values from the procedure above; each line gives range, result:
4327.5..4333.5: 6.59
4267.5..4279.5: 5.91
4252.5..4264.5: 6.17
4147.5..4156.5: 6.74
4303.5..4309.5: 4.2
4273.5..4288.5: 6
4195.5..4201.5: 6.47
